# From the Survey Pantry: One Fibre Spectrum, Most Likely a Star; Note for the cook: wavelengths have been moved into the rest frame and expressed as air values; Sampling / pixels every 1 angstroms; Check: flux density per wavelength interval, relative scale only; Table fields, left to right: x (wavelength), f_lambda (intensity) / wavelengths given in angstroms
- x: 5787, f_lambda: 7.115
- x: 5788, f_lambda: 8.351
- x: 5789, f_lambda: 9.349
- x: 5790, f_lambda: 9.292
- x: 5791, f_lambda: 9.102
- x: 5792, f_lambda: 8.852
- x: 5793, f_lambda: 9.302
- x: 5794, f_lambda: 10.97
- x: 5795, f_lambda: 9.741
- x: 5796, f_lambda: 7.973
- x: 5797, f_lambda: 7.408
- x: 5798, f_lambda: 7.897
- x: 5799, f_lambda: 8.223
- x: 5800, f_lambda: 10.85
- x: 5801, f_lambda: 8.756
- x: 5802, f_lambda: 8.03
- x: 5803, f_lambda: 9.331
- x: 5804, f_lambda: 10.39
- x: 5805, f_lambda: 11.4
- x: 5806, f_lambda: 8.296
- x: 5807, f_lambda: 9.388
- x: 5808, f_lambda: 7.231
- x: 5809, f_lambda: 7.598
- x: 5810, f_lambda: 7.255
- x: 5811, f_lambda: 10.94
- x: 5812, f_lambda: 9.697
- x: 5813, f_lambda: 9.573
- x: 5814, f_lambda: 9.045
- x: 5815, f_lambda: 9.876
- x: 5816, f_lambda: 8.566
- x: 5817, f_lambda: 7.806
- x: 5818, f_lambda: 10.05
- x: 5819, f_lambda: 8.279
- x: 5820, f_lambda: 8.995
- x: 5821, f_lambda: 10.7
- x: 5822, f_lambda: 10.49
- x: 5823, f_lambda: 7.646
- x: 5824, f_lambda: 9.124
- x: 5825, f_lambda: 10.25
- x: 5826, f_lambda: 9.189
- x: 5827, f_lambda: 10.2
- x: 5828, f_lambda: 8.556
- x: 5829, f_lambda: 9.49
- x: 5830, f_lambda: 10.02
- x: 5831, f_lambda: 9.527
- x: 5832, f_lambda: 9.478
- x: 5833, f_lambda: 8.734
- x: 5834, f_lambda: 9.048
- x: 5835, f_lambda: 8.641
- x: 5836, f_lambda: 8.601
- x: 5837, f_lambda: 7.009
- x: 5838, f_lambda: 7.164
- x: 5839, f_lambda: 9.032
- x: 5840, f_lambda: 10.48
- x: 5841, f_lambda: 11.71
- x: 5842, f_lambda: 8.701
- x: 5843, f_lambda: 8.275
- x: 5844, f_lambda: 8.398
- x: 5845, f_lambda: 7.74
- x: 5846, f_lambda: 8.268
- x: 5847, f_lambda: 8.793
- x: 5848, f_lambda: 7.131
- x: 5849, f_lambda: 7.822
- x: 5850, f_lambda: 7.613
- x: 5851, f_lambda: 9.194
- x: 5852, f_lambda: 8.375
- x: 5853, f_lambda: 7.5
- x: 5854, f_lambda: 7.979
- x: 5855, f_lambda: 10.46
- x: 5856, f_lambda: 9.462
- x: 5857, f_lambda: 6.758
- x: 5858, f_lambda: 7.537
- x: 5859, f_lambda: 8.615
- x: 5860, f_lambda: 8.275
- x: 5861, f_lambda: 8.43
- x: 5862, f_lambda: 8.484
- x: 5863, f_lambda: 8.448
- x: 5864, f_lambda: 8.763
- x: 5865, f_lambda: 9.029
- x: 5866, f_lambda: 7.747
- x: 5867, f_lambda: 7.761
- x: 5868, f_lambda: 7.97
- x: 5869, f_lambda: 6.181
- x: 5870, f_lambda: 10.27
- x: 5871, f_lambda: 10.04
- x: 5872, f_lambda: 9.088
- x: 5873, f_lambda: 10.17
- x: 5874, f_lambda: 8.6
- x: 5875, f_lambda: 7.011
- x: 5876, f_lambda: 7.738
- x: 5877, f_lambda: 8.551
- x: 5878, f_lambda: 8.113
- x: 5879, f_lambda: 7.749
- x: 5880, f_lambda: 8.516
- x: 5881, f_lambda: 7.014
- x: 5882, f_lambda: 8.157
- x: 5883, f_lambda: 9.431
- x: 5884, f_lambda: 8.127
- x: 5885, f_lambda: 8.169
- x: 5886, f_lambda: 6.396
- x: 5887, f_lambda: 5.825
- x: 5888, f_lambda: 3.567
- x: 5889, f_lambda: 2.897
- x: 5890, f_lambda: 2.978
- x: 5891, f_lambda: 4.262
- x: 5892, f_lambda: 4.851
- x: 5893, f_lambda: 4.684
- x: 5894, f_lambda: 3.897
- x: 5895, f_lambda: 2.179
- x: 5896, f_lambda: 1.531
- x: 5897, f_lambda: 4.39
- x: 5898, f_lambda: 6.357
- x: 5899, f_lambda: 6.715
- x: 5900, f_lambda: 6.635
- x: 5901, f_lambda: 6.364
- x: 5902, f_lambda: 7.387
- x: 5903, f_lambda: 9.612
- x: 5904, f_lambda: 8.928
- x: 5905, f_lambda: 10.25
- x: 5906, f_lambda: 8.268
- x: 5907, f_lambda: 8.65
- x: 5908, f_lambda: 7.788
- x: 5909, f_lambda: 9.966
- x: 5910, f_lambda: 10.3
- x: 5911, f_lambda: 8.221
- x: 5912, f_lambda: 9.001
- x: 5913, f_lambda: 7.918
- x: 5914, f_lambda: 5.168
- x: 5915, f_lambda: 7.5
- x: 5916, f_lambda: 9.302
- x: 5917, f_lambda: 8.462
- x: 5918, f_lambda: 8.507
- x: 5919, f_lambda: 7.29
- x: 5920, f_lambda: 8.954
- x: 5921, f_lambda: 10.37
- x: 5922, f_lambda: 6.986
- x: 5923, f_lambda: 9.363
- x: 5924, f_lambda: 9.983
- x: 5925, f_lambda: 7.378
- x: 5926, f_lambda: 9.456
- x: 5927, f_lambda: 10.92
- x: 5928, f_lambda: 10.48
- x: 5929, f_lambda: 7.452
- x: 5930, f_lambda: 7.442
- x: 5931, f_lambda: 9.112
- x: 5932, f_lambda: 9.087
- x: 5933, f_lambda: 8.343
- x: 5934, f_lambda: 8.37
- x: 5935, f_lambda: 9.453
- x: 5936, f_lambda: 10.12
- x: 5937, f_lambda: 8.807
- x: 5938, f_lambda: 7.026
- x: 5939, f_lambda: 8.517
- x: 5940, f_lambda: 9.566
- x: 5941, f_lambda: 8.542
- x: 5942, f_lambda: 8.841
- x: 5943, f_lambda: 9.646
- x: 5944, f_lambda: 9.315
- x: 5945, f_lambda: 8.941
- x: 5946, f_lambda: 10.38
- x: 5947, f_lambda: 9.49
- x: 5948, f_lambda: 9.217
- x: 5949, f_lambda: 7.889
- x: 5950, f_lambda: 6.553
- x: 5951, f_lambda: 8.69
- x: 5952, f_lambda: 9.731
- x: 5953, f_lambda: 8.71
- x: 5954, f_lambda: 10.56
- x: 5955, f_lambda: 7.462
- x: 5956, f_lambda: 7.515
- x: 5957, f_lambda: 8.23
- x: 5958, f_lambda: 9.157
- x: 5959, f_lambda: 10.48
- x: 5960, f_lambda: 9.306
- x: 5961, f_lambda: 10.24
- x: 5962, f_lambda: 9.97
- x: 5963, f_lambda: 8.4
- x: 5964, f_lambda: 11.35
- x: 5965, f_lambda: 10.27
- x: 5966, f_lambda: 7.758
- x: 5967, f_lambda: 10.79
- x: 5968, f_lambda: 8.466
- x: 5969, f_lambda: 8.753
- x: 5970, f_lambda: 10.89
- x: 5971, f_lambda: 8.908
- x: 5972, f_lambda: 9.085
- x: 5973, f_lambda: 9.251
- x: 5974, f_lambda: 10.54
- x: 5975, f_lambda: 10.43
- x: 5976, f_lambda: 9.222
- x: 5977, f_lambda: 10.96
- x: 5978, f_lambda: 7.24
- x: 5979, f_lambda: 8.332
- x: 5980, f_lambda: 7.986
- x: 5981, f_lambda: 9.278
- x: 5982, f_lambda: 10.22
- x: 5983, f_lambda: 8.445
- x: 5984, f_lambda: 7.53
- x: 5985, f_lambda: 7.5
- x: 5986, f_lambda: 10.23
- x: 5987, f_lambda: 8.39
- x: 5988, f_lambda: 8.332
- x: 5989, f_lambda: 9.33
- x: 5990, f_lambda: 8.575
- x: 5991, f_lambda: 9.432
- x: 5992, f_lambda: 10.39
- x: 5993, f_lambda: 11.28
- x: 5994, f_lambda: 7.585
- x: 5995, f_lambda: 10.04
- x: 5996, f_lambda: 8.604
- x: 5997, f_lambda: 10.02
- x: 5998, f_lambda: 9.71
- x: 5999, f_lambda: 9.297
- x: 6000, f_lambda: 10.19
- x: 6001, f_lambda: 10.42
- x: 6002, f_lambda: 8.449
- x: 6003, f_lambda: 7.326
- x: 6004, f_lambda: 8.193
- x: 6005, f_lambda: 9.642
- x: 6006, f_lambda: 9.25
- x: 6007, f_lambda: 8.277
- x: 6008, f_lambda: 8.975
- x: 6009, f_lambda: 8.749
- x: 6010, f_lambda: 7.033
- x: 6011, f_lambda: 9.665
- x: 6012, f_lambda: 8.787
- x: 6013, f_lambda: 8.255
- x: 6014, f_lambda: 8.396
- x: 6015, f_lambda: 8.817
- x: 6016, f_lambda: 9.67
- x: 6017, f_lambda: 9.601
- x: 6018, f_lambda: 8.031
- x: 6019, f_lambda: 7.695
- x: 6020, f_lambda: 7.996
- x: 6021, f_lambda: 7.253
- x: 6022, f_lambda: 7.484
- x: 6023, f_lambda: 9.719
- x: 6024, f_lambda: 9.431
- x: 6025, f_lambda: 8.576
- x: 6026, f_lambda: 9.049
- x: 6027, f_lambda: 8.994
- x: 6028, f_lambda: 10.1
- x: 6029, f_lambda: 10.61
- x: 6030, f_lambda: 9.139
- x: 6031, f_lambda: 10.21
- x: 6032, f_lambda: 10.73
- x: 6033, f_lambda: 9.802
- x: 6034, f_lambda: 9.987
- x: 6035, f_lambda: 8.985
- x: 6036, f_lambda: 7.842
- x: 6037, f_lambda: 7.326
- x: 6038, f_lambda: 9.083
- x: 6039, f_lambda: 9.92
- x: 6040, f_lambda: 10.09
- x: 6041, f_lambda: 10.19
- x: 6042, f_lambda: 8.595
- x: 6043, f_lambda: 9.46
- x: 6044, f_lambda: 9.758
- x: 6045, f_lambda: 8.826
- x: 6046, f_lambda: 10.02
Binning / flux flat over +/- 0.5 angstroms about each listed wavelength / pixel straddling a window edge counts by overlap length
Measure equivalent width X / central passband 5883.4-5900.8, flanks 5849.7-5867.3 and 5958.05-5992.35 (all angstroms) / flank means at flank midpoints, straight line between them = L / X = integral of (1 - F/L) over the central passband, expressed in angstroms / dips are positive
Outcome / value 7.4 angstroms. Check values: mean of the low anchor 8.37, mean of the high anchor 9.3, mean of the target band 4.96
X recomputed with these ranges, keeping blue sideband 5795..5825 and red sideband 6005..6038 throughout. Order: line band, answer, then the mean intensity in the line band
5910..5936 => 0.92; 8.64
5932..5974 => -0.81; 9.11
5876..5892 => 4.20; 6.63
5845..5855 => 0.92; 8.18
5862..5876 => 0.75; 8.51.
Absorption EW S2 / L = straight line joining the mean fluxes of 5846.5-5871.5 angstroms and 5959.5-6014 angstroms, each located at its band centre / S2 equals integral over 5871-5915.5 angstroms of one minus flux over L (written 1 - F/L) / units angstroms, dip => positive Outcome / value 7.8 angstroms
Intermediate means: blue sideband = 8.35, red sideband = 9.17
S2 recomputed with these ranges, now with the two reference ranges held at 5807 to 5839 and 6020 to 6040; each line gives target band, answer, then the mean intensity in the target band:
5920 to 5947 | 0.2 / 9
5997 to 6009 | 0.1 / 9.09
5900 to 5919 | 1.5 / 8.34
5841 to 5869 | 2.2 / 8.3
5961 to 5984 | -0.6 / 9.37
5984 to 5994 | 0.0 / 9.1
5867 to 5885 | 1.3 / 8.37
